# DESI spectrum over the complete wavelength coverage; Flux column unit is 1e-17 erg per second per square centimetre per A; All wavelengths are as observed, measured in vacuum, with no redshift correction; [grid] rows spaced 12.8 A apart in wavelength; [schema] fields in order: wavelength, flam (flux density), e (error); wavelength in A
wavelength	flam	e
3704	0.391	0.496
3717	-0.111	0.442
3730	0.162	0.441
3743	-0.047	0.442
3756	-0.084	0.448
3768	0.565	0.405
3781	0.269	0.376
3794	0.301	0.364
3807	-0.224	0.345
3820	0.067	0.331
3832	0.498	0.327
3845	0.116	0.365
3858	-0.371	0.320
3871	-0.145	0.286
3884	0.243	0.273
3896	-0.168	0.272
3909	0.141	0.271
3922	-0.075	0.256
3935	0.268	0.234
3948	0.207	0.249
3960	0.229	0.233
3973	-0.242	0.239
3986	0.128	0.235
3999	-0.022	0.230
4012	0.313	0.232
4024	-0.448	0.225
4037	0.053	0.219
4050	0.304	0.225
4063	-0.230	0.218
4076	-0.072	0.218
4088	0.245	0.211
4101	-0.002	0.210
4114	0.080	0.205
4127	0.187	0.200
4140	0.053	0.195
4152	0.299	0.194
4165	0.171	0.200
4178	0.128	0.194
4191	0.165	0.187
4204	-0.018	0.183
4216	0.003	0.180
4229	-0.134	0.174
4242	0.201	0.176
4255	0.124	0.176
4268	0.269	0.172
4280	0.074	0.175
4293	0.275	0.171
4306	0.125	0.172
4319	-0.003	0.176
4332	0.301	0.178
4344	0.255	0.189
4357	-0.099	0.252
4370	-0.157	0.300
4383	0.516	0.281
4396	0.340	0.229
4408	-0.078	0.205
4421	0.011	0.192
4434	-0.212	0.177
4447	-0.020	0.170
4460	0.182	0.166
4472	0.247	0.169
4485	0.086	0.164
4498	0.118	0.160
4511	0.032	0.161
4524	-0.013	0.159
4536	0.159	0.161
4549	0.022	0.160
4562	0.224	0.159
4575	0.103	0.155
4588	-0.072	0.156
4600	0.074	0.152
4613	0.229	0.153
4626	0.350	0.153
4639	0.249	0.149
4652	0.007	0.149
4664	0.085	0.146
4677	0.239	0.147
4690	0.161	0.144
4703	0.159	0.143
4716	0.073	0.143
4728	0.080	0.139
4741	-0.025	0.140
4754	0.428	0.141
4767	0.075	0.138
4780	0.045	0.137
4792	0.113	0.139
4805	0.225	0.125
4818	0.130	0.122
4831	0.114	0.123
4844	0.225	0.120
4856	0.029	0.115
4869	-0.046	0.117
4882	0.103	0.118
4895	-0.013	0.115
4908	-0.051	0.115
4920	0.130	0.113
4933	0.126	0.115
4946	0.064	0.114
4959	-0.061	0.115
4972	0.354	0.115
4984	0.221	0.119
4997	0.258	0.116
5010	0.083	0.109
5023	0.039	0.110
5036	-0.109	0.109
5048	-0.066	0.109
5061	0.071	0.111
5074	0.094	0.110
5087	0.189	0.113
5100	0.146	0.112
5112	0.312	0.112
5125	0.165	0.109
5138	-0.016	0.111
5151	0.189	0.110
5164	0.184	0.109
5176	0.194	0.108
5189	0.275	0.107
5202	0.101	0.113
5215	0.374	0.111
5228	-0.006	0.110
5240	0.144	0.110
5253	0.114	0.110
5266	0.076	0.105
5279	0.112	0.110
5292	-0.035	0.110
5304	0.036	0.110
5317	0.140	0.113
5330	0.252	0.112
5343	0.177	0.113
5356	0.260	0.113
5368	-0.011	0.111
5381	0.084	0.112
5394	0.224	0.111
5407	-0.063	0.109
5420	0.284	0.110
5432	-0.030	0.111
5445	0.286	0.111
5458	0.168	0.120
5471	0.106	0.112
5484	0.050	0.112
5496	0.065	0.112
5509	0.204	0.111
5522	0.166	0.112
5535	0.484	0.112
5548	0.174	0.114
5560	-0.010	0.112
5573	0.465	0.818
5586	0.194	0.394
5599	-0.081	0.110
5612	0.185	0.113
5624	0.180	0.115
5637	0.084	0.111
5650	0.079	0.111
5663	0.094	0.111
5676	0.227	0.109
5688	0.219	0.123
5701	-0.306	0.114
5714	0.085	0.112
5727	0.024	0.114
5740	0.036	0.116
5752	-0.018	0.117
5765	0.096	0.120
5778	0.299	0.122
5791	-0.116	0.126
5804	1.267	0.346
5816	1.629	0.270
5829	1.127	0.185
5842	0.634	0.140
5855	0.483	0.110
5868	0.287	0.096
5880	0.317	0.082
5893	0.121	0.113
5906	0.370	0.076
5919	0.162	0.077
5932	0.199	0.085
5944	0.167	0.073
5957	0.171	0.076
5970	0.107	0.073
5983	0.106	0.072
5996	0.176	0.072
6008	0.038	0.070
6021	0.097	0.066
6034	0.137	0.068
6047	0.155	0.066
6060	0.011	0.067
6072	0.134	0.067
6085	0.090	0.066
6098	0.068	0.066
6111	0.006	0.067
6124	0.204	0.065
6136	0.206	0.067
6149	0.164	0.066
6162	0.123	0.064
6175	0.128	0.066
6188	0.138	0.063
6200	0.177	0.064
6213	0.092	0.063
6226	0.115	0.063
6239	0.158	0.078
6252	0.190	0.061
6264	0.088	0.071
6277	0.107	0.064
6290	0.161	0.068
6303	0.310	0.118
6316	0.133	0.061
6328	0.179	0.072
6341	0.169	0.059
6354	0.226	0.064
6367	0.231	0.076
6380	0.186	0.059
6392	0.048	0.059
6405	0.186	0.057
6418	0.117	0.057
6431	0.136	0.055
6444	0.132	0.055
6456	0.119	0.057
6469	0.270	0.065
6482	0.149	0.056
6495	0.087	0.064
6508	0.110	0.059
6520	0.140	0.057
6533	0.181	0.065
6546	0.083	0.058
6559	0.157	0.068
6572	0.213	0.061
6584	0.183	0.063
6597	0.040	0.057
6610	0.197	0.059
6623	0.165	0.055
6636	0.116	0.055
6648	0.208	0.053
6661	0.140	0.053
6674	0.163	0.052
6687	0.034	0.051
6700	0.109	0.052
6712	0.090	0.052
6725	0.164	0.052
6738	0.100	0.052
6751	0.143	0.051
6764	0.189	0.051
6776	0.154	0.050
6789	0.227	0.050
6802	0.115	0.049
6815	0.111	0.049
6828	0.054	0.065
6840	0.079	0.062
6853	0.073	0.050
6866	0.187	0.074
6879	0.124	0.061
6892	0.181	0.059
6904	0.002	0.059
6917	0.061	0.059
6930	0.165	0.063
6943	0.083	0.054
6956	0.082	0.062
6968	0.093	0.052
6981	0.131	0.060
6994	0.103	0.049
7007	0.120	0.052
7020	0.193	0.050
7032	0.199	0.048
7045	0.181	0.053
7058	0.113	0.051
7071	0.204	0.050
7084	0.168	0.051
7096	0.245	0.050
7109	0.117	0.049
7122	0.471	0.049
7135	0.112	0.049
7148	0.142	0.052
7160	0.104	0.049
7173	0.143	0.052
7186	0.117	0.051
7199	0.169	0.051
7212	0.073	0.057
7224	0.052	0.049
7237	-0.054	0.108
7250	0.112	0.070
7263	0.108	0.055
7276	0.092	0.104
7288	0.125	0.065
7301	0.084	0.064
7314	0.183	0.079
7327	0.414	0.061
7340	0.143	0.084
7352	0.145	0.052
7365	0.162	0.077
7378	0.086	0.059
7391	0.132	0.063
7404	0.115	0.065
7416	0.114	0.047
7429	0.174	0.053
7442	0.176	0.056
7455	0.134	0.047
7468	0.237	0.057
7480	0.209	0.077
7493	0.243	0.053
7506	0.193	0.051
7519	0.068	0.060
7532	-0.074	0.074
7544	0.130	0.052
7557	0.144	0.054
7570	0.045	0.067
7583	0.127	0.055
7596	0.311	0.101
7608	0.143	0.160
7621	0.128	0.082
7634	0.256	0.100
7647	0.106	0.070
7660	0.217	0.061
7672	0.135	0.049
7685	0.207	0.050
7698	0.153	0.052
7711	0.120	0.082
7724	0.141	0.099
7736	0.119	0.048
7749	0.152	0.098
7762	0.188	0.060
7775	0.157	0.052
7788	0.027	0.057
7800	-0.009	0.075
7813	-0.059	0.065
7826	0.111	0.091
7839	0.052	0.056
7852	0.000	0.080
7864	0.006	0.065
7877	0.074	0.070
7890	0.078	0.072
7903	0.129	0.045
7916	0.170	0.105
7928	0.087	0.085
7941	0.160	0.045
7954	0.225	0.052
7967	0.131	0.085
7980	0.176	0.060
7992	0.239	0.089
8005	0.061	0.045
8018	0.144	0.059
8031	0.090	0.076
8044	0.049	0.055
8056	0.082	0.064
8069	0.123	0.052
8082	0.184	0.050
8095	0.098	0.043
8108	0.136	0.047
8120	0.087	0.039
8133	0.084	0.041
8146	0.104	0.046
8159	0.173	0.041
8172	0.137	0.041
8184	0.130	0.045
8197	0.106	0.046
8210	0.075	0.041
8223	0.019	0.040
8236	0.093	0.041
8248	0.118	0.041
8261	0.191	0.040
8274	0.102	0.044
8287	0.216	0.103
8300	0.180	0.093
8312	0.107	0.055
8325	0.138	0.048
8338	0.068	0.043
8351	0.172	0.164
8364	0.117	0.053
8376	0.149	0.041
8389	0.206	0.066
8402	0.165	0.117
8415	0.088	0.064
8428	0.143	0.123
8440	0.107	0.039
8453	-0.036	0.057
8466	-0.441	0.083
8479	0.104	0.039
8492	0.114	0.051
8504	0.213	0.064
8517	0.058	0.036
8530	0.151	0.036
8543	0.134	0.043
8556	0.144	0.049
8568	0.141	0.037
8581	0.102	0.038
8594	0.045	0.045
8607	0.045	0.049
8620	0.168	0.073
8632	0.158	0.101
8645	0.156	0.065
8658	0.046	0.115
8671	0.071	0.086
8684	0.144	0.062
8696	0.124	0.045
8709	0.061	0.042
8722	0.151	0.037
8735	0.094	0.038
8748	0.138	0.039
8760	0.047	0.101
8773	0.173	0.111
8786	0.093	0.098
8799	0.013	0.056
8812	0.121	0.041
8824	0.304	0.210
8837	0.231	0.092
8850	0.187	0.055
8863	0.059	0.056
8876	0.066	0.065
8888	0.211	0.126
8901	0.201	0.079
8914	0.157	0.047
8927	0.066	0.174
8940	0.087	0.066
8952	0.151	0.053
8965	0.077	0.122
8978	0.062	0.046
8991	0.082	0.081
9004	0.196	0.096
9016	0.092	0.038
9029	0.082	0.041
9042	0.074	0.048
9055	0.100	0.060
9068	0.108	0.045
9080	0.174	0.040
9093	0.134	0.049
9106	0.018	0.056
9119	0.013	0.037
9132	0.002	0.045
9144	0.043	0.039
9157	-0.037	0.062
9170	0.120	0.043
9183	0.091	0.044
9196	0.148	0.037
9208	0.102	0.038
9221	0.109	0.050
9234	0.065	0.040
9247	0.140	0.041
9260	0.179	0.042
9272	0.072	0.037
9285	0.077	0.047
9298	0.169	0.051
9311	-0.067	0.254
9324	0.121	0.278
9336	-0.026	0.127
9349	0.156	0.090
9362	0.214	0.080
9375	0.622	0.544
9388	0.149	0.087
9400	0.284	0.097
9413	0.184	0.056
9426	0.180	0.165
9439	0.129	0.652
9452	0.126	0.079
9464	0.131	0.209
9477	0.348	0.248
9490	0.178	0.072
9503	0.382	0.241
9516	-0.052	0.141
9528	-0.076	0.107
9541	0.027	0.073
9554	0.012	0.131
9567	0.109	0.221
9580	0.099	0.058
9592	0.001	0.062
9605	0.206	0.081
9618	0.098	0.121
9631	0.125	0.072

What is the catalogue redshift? 0.178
